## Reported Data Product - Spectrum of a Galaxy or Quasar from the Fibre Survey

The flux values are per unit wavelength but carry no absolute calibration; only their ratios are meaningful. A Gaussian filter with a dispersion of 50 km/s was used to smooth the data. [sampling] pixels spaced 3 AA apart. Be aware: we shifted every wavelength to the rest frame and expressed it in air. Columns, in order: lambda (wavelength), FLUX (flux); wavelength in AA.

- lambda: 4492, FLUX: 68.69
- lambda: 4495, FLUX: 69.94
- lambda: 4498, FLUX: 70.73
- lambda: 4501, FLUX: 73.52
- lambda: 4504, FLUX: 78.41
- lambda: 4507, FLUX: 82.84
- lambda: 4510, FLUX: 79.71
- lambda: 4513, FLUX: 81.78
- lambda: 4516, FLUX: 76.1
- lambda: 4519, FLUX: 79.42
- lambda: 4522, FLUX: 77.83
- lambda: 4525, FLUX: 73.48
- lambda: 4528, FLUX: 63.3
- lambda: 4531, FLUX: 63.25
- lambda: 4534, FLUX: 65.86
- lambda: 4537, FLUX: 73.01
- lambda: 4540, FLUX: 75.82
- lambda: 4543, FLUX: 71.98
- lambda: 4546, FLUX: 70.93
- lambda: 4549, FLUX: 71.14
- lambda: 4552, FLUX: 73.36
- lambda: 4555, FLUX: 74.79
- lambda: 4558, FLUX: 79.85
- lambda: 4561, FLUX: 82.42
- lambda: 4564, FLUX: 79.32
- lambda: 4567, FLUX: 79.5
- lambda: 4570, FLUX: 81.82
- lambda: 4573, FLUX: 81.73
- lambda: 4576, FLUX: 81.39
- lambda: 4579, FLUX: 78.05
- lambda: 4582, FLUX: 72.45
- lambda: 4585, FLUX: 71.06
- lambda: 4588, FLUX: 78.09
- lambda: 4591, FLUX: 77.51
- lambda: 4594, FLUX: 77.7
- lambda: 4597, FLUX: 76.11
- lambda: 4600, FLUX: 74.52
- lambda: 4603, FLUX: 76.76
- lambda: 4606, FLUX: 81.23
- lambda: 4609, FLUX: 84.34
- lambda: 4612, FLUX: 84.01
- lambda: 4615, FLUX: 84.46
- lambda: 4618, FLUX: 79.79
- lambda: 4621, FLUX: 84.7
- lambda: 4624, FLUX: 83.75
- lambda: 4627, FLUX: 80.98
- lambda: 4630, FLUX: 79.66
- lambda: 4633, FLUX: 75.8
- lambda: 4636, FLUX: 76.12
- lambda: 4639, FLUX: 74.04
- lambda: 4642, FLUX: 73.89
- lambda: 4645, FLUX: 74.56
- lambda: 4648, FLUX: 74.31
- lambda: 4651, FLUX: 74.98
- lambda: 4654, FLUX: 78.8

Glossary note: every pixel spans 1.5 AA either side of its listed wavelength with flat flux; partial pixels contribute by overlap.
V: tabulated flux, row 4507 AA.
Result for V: 82.84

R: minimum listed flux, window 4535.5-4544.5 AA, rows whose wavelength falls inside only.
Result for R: 71.98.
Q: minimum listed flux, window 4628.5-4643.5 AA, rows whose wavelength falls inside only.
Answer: 73.89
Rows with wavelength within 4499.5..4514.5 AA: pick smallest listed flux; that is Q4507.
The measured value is 73.52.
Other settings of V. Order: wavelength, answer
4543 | 71.98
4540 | 75.82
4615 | 84.46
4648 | 74.31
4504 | 78.41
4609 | 84.34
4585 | 71.06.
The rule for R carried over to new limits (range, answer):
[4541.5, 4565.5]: 70.93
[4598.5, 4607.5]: 74.52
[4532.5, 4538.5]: 65.86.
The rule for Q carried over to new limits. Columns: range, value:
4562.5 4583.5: 72.45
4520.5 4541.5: 63.25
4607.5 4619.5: 79.79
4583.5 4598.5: 71.06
